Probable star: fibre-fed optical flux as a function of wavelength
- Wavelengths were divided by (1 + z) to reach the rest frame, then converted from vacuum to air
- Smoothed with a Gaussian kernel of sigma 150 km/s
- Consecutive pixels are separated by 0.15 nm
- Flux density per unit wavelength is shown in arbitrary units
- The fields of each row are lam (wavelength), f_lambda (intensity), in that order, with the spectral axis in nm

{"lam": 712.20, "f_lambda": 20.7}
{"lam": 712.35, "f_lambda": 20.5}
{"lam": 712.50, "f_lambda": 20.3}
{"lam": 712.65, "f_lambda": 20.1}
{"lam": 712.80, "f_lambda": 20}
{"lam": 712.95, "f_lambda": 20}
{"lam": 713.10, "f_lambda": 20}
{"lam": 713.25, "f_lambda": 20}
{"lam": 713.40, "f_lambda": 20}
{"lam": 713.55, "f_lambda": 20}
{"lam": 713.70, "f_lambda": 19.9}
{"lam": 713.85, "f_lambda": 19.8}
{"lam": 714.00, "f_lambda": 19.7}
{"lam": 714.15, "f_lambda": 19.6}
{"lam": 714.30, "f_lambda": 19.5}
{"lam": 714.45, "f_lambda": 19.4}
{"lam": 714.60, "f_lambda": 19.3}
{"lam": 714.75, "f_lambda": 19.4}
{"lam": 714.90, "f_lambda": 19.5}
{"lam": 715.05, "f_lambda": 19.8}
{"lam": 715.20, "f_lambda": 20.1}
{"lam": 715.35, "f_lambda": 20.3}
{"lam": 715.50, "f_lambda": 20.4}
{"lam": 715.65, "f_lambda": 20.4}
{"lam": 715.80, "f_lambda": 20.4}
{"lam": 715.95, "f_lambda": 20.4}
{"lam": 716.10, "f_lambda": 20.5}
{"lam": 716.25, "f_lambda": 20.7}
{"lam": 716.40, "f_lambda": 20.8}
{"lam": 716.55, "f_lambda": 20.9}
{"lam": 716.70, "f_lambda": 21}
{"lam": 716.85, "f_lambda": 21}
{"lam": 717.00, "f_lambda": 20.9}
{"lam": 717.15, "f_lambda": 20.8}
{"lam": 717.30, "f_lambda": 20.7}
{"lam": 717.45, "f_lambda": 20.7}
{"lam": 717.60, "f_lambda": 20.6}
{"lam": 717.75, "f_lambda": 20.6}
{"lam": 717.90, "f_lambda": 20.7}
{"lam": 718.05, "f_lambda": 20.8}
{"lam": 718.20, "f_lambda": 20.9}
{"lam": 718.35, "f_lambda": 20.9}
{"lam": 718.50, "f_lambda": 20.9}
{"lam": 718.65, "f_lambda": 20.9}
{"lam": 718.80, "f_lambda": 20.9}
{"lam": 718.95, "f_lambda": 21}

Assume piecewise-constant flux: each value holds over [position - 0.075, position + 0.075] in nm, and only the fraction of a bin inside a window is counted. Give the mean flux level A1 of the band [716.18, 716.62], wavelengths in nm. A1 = 20.8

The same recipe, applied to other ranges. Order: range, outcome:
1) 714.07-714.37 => 19.6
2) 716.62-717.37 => 20.9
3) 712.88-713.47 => 20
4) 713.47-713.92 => 19.9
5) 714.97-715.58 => 20.1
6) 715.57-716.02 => 20.4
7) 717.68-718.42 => 20.8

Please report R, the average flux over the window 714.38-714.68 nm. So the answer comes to 19.3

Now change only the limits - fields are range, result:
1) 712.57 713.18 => 20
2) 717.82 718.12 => 20.7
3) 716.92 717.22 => 20.9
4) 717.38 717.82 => 20.6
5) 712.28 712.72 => 20.3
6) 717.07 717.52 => 20.7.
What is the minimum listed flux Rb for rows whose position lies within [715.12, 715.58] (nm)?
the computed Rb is 20.1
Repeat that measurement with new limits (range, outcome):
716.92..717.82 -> 20.6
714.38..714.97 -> 19.3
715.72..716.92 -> 20.4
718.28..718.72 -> 20.9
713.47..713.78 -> 19.9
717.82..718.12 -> 20.7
